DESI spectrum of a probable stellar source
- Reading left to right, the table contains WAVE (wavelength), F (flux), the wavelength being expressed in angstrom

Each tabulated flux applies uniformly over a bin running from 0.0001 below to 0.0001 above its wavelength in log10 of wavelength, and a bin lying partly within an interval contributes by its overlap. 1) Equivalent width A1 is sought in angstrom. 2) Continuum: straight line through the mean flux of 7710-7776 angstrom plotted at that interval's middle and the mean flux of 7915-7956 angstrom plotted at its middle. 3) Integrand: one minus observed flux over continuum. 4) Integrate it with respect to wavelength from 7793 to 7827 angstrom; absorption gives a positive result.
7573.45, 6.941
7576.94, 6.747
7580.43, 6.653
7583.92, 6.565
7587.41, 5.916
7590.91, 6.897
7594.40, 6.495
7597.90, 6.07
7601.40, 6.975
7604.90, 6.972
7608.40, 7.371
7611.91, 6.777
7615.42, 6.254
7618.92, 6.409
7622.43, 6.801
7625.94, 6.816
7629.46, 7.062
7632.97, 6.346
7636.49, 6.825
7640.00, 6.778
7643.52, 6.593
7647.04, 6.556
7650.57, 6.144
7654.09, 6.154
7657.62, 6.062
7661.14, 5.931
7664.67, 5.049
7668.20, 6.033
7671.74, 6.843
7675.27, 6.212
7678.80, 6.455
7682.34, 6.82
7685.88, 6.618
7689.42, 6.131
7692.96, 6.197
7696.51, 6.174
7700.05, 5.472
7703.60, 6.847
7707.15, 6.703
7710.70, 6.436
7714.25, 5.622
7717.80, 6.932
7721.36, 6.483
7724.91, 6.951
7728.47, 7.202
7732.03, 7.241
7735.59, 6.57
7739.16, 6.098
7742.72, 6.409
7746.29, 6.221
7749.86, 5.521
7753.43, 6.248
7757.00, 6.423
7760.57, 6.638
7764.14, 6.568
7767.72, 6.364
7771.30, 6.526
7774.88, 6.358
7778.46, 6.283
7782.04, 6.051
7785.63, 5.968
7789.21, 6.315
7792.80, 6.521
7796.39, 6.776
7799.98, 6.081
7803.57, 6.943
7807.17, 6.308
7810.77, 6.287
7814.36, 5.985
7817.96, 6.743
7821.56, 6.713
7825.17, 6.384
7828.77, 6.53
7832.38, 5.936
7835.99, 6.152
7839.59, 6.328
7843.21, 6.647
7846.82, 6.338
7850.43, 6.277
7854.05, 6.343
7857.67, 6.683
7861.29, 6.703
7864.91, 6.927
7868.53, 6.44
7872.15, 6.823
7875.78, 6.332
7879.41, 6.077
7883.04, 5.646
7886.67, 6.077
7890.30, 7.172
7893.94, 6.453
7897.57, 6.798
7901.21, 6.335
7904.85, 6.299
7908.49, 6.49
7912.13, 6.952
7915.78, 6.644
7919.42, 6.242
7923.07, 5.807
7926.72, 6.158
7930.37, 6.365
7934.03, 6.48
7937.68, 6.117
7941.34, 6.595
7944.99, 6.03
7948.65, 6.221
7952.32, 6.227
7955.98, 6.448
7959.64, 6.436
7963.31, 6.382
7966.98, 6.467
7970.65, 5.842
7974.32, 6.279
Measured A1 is -0.4 angstrom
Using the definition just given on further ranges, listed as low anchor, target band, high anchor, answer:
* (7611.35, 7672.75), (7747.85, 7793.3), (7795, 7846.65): 0.87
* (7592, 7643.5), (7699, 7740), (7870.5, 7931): 0.12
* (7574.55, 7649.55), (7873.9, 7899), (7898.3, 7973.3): 0.09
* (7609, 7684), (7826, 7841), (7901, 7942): 0.35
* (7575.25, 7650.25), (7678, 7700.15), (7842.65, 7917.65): 0.97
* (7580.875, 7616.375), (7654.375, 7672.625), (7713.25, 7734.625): 2.05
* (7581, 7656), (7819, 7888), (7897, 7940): 0.39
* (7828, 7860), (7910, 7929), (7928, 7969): -0.06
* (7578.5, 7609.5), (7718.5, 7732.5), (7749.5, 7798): -1.12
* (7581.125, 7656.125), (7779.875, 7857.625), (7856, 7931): 1.47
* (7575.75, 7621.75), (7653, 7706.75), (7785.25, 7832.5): 2.74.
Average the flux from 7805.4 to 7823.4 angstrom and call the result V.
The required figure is 6.41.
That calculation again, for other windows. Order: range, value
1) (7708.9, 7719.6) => 6.33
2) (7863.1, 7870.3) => 6.69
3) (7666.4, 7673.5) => 6.42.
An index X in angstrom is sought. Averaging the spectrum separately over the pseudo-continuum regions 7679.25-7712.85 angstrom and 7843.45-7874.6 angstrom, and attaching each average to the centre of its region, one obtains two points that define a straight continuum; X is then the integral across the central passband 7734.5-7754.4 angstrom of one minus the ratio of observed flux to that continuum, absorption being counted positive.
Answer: 0.8 angstrom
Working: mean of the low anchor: 6.37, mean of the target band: 6.16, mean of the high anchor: 6.57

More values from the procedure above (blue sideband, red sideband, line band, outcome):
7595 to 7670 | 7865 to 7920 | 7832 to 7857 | 0.6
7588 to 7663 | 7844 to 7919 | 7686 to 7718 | 1.4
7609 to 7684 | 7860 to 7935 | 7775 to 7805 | 0.4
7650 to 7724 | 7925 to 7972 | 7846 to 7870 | -1.0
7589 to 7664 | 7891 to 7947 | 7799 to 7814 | 0.2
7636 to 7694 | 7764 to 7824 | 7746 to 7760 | 0.5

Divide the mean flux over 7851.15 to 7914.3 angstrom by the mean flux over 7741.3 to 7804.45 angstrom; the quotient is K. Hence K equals 1.0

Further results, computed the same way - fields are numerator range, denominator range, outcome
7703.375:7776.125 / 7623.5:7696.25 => 1.02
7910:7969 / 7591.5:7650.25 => 0.95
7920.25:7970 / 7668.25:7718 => 0.99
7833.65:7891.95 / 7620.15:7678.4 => 1.01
